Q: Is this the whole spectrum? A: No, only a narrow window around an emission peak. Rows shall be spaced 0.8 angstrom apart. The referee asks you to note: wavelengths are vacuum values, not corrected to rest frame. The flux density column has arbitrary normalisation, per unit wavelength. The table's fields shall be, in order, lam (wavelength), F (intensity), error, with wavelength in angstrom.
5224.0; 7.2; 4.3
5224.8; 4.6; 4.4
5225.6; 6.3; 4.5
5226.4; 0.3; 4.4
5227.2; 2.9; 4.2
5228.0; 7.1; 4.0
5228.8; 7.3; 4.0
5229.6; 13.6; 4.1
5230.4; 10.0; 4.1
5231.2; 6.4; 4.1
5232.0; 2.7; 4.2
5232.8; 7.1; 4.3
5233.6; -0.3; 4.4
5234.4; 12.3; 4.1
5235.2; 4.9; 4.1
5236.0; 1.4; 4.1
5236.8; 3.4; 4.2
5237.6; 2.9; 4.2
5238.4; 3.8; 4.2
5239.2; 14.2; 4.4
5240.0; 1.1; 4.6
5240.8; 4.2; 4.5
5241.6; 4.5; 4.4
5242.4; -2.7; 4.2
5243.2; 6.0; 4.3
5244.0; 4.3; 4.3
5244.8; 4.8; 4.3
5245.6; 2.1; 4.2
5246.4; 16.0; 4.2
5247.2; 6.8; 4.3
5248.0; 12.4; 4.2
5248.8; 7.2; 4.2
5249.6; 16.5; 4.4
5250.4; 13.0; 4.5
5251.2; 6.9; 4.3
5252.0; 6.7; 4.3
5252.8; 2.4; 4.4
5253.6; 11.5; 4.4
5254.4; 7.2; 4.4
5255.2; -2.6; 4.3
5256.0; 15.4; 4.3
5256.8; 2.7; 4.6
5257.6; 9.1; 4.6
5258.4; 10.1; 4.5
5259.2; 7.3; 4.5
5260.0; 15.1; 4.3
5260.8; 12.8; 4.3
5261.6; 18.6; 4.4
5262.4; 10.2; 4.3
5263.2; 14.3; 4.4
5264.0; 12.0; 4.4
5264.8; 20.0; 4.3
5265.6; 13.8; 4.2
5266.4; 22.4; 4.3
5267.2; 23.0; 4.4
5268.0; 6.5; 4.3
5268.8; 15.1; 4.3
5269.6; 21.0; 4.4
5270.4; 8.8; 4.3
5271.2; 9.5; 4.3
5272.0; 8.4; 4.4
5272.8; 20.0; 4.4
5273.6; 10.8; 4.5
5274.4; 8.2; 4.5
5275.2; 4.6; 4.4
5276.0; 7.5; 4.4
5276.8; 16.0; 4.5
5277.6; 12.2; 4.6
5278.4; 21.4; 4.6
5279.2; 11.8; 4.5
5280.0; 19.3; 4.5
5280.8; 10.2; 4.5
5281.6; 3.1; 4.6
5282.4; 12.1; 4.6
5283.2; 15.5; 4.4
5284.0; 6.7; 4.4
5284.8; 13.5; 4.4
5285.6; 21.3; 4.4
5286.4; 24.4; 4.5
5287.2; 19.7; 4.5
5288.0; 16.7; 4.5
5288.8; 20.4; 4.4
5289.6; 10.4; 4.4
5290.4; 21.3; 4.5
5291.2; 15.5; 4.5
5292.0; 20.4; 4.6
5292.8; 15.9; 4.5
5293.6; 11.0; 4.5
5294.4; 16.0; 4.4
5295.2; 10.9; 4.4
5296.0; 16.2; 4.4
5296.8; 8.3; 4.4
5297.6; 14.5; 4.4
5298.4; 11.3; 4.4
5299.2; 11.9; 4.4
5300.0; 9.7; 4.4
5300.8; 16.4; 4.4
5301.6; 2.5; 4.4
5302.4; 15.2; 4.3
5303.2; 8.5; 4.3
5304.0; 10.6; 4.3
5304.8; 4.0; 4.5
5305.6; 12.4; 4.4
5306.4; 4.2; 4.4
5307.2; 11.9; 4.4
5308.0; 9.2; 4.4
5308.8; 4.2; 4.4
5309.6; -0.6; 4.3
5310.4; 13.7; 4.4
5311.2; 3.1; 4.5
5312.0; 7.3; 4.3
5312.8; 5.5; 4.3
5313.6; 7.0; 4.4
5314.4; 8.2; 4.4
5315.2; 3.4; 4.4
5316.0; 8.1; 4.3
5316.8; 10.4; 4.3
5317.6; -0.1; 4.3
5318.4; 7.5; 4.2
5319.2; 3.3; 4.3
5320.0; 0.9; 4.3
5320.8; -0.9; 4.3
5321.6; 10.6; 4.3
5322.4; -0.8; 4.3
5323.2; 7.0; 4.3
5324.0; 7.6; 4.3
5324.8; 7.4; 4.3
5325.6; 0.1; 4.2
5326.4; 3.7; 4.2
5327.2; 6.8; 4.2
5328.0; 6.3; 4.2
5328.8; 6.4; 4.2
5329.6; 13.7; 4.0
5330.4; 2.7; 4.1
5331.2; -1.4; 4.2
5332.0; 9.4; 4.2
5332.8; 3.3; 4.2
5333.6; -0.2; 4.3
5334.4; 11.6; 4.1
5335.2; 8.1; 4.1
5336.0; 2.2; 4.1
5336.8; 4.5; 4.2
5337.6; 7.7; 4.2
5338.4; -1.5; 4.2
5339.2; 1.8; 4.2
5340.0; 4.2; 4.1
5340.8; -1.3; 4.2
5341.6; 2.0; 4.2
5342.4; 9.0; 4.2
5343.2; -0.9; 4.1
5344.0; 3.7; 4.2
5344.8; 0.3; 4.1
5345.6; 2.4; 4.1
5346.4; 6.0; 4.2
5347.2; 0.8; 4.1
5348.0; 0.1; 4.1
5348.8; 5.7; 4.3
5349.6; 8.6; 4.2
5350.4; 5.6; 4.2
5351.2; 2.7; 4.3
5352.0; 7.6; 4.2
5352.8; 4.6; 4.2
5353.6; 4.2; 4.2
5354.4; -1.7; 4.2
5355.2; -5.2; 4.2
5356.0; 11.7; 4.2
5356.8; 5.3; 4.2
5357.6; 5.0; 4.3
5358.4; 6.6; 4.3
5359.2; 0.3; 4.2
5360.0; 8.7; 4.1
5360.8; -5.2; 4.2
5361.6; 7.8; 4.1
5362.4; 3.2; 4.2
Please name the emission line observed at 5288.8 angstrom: C IV 1549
